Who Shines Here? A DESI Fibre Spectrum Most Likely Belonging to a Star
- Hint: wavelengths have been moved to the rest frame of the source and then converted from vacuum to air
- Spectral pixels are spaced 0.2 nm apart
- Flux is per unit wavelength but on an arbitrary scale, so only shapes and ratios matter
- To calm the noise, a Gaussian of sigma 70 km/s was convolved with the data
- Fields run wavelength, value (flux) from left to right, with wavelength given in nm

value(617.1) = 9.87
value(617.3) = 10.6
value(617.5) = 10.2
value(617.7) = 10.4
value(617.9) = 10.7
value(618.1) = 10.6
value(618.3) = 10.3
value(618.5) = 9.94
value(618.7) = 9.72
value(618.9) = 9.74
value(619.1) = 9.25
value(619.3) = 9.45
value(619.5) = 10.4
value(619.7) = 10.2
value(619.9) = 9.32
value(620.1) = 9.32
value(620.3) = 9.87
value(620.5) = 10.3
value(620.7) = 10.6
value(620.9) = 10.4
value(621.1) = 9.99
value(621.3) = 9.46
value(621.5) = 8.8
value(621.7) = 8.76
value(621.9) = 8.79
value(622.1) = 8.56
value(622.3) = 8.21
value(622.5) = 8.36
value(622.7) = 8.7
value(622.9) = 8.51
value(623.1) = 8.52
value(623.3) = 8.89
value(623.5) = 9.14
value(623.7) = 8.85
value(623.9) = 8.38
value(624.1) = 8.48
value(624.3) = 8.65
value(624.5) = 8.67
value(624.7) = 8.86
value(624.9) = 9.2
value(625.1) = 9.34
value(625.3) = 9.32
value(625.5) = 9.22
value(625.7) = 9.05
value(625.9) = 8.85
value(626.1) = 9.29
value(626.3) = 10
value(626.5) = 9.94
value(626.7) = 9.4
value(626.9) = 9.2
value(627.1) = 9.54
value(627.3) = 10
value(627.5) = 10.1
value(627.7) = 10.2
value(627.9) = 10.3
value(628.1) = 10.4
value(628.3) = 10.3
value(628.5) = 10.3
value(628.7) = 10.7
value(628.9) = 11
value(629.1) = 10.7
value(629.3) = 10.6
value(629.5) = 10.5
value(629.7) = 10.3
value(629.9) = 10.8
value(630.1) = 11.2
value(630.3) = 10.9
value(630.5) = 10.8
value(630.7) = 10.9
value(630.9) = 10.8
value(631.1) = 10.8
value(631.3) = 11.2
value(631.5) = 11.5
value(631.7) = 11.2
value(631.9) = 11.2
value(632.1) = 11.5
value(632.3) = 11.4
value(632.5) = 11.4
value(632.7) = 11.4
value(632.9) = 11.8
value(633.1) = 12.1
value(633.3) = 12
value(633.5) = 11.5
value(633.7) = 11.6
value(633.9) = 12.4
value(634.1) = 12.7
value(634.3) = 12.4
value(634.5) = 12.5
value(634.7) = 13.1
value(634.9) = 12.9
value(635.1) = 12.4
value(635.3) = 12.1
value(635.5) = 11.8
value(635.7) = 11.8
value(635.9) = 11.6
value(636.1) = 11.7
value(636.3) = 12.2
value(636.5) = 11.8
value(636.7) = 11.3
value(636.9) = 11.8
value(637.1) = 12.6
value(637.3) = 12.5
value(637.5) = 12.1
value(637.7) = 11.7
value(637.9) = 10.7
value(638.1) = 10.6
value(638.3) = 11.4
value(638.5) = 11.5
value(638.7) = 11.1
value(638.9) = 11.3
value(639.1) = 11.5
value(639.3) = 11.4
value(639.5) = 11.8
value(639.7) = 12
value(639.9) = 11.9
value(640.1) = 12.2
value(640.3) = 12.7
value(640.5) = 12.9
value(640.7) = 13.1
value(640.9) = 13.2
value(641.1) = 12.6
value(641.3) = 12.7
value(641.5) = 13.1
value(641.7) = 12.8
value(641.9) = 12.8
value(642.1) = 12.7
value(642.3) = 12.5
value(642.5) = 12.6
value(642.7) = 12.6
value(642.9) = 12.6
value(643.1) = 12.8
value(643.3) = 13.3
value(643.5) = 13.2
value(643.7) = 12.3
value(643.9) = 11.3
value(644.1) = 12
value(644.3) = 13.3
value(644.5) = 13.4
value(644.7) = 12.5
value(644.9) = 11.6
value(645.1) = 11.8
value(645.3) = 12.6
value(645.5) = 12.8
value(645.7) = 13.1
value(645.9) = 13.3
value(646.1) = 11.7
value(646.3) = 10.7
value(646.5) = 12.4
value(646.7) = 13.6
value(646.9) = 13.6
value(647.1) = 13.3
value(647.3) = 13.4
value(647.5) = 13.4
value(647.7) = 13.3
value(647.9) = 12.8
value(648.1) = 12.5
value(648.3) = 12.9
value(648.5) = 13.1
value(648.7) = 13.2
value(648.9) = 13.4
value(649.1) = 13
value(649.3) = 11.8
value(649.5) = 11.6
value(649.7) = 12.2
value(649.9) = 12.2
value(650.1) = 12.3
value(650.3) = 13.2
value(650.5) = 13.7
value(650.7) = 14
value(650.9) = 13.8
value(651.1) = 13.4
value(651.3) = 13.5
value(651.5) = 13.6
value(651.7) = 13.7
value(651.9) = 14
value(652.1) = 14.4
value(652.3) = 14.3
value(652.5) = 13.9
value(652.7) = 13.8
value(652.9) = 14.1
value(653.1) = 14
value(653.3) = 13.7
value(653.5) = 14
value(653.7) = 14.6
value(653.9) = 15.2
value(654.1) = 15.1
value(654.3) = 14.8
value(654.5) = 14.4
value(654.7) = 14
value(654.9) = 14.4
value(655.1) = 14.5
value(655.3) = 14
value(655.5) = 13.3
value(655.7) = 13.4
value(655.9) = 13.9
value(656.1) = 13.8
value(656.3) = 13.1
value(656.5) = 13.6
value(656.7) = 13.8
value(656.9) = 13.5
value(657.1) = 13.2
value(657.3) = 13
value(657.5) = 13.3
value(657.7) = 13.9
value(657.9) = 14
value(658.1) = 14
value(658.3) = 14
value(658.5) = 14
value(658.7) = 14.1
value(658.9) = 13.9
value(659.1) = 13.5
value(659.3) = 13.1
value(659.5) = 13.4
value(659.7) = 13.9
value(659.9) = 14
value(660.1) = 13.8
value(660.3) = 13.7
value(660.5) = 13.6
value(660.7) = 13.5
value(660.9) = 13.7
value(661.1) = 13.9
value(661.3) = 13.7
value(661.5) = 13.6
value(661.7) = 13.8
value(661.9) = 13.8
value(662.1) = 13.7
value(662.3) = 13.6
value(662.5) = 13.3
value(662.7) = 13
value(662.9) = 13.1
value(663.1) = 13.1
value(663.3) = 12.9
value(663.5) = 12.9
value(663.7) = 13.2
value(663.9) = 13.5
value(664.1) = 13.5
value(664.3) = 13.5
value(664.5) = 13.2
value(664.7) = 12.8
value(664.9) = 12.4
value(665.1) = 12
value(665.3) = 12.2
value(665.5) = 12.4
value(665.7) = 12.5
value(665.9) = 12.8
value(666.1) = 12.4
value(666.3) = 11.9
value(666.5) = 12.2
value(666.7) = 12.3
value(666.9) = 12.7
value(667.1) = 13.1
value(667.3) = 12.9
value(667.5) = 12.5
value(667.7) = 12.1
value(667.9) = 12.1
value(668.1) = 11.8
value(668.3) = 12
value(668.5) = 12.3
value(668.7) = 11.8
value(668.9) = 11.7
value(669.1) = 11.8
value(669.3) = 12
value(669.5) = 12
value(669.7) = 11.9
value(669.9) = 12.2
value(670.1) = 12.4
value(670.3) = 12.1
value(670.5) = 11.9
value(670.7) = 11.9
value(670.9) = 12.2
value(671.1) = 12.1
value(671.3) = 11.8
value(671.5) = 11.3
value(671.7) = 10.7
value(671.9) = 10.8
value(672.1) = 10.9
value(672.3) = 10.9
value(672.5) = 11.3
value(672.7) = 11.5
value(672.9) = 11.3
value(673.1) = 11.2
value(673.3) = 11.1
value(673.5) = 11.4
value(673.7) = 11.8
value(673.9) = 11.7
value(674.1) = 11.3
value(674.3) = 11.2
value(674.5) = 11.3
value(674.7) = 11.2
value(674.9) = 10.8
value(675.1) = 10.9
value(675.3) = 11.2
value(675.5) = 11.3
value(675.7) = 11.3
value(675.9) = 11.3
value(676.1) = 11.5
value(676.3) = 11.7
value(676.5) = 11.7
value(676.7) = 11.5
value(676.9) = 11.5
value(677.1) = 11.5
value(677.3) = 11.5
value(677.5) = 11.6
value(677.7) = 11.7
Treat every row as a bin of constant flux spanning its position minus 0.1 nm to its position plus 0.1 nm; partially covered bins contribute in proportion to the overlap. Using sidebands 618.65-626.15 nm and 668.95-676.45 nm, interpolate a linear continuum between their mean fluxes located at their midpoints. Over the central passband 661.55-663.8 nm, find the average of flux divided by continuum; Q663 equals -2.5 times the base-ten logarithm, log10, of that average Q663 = -0.204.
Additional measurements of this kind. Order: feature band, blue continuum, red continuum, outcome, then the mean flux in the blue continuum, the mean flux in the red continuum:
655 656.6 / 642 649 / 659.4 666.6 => -0.06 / 12.7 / 13.2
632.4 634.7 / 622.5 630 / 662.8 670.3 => -0.19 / 9.56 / 12.5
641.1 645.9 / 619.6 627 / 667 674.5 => -0.23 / 9.17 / 11.8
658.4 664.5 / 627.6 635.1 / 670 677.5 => -0.19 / 11.3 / 11.4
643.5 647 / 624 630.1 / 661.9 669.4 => -0.12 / 9.8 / 12.6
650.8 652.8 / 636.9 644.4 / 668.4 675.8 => -0.16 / 12.2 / 11.5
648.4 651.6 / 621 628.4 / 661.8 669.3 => -0.15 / 9.2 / 12.7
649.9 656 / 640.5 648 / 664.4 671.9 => -0.12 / 12.7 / 12.2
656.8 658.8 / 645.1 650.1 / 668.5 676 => -0.12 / 12.7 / 11.5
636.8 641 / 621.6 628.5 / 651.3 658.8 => -0.05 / 9.19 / 14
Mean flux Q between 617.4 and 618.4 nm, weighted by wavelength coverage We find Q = 10.4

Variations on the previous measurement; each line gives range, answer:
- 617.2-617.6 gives 10.4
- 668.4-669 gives 11.9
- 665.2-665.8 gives 12.4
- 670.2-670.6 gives 12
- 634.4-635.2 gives 12.7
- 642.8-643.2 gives 12.7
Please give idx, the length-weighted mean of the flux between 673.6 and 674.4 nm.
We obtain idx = 11.5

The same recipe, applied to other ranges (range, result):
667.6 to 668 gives 12.1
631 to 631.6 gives 11.2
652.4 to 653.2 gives 14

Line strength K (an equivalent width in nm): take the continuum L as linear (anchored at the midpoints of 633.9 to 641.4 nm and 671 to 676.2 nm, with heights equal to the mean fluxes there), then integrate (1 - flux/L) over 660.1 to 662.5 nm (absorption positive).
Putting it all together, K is -0.45 nm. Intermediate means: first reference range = 12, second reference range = 11.3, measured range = 13.7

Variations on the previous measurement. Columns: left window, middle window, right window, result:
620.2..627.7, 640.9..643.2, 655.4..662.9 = -0.25 nm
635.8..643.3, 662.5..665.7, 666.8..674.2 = -0.28 nm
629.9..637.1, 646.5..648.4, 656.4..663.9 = -0.07 nm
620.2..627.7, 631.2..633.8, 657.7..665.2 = -0.34 nm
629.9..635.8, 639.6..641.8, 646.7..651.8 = -0.05 nm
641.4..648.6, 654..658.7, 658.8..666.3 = -0.29 nm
